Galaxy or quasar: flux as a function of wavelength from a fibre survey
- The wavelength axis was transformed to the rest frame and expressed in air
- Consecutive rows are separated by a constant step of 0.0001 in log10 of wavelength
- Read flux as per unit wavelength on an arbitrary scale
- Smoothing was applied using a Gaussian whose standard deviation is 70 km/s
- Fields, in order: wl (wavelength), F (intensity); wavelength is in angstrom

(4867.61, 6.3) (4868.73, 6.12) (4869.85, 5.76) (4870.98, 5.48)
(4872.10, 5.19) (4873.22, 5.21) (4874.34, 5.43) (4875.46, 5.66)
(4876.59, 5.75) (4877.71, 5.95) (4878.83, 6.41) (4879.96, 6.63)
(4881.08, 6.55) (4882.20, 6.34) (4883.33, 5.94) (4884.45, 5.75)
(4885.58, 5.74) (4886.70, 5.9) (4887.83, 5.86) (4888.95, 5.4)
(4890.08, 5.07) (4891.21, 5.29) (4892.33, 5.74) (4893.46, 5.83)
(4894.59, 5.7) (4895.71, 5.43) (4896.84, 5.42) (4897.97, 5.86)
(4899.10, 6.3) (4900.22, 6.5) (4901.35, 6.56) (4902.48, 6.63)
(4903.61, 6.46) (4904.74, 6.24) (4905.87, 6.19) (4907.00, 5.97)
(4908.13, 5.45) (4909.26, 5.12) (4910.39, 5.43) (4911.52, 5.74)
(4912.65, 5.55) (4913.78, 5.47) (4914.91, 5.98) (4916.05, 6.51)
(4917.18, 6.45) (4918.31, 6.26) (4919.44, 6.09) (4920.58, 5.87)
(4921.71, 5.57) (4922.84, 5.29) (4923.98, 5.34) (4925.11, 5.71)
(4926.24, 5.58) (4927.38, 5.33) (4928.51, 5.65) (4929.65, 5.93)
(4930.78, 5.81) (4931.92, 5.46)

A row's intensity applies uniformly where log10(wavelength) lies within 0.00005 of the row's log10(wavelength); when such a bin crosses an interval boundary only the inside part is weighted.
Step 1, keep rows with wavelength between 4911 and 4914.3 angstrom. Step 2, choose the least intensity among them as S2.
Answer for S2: 5.47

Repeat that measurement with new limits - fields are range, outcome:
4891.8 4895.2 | 5.7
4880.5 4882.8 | 6.34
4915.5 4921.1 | 5.87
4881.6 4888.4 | 5.74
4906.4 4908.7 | 5.45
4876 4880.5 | 5.75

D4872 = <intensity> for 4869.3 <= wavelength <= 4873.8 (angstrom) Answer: 5.41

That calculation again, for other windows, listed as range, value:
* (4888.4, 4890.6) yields 5.23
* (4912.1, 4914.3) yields 5.51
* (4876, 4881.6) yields 6.25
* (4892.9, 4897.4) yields 5.6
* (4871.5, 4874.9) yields 5.29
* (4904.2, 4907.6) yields 6.12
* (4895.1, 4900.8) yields 5.91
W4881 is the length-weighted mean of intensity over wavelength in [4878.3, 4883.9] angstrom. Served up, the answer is 6.37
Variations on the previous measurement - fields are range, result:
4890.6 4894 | 5.61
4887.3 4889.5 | 5.64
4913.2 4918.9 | 6.13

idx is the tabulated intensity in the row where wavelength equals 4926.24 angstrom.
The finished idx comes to 5.58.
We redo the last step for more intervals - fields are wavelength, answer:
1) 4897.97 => 5.86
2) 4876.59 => 5.75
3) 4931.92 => 5.46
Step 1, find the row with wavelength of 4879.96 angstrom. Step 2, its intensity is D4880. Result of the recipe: 6.63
